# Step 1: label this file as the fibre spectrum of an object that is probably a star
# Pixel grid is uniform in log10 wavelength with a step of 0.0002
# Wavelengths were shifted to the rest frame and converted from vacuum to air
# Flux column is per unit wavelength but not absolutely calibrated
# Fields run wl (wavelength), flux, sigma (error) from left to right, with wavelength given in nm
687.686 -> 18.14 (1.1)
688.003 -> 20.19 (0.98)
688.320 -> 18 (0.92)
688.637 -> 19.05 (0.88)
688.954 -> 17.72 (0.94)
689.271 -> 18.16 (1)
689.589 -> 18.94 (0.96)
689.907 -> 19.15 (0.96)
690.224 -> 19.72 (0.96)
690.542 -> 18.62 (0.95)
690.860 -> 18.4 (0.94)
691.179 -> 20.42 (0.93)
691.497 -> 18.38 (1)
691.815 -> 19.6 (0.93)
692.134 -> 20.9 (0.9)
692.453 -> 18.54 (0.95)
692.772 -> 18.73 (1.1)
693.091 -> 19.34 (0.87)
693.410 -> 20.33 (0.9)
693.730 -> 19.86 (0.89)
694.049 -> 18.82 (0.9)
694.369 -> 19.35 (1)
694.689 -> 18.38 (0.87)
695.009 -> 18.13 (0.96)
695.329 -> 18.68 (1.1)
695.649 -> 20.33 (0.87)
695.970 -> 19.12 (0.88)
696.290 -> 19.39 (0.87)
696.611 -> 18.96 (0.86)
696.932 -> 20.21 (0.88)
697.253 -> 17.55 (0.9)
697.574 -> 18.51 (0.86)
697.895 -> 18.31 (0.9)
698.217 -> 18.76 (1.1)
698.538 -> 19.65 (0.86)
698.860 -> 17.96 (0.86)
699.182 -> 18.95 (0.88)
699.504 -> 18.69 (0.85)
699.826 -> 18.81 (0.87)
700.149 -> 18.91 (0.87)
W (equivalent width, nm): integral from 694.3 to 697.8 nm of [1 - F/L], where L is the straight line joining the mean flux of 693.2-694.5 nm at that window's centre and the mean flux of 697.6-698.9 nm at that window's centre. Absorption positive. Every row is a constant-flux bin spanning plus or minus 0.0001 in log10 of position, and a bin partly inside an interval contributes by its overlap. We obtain 0.04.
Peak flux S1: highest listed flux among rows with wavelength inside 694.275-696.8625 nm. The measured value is 20.33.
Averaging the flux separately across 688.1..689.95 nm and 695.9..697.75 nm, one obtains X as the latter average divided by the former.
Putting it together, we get 1.02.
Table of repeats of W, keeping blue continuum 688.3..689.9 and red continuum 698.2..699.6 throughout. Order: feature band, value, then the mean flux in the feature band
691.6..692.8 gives -0.06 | 19.5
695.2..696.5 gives -0.05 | 19.4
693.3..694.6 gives -0.06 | 19.5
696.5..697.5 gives -0.01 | 18.9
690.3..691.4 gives -0.04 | 19.1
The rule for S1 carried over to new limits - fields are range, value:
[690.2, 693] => 20.9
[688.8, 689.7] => 18.94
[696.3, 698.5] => 20.21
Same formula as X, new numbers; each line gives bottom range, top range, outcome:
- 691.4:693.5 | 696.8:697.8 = 0.96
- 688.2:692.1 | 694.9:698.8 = 1.00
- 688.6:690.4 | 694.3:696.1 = 1.01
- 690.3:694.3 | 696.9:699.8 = 0.97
